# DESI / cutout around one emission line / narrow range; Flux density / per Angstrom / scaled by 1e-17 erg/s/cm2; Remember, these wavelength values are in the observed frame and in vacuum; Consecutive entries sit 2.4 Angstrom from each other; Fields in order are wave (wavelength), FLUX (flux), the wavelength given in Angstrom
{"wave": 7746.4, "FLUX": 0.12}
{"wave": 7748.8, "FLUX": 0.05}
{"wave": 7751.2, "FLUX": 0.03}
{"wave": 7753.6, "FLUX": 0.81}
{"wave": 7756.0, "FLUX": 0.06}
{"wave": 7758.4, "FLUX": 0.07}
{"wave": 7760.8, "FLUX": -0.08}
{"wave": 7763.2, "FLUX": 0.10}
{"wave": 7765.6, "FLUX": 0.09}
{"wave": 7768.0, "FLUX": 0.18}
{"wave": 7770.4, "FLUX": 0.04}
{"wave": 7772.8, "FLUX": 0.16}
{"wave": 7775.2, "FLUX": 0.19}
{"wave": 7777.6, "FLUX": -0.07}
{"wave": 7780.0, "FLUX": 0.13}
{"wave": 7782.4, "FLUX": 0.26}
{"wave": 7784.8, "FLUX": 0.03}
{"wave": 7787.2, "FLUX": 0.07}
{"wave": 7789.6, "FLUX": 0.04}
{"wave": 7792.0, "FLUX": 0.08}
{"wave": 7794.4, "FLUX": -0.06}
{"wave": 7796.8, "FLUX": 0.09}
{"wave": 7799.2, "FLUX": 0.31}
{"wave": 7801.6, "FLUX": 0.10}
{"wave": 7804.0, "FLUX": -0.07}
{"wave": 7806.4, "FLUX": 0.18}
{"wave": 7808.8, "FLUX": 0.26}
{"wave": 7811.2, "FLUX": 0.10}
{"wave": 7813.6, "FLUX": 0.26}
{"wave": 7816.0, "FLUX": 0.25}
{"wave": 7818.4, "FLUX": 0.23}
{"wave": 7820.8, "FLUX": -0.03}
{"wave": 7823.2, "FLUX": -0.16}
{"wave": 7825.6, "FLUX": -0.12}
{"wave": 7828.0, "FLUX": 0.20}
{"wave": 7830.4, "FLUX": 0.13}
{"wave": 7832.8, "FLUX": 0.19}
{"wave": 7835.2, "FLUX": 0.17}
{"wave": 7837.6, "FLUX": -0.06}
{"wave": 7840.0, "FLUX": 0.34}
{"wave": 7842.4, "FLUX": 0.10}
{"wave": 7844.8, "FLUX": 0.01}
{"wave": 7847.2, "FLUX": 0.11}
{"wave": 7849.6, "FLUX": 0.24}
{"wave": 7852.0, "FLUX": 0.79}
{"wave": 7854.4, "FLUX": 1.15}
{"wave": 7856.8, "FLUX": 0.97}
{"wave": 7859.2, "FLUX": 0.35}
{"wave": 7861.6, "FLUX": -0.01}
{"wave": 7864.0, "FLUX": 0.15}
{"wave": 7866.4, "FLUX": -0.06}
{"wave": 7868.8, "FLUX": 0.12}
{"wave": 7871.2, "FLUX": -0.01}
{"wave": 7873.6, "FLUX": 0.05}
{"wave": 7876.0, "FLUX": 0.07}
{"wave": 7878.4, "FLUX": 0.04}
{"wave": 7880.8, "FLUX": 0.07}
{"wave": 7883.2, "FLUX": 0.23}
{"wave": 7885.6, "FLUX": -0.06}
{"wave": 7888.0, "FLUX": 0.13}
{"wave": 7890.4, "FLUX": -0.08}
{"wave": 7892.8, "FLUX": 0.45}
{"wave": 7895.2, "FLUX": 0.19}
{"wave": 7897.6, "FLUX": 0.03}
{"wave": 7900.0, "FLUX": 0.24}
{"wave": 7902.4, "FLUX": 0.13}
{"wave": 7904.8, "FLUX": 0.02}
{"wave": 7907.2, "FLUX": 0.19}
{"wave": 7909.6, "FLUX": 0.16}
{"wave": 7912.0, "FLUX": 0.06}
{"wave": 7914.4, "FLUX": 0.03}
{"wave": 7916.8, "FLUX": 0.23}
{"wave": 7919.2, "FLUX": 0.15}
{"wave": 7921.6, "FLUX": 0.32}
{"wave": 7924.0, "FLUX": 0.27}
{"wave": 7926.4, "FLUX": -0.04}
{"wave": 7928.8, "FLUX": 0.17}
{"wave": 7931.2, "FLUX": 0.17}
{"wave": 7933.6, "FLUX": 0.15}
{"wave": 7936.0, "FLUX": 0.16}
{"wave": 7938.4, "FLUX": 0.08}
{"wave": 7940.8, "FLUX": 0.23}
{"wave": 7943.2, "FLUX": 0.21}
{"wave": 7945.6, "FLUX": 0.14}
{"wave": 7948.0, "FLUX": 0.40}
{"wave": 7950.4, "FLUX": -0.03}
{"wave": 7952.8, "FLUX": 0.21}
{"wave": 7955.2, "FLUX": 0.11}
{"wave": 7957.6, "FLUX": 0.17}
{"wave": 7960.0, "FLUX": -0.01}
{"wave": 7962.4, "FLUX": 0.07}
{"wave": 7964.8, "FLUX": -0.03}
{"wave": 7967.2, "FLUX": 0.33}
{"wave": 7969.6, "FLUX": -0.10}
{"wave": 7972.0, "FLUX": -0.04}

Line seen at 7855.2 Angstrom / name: H-gamma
